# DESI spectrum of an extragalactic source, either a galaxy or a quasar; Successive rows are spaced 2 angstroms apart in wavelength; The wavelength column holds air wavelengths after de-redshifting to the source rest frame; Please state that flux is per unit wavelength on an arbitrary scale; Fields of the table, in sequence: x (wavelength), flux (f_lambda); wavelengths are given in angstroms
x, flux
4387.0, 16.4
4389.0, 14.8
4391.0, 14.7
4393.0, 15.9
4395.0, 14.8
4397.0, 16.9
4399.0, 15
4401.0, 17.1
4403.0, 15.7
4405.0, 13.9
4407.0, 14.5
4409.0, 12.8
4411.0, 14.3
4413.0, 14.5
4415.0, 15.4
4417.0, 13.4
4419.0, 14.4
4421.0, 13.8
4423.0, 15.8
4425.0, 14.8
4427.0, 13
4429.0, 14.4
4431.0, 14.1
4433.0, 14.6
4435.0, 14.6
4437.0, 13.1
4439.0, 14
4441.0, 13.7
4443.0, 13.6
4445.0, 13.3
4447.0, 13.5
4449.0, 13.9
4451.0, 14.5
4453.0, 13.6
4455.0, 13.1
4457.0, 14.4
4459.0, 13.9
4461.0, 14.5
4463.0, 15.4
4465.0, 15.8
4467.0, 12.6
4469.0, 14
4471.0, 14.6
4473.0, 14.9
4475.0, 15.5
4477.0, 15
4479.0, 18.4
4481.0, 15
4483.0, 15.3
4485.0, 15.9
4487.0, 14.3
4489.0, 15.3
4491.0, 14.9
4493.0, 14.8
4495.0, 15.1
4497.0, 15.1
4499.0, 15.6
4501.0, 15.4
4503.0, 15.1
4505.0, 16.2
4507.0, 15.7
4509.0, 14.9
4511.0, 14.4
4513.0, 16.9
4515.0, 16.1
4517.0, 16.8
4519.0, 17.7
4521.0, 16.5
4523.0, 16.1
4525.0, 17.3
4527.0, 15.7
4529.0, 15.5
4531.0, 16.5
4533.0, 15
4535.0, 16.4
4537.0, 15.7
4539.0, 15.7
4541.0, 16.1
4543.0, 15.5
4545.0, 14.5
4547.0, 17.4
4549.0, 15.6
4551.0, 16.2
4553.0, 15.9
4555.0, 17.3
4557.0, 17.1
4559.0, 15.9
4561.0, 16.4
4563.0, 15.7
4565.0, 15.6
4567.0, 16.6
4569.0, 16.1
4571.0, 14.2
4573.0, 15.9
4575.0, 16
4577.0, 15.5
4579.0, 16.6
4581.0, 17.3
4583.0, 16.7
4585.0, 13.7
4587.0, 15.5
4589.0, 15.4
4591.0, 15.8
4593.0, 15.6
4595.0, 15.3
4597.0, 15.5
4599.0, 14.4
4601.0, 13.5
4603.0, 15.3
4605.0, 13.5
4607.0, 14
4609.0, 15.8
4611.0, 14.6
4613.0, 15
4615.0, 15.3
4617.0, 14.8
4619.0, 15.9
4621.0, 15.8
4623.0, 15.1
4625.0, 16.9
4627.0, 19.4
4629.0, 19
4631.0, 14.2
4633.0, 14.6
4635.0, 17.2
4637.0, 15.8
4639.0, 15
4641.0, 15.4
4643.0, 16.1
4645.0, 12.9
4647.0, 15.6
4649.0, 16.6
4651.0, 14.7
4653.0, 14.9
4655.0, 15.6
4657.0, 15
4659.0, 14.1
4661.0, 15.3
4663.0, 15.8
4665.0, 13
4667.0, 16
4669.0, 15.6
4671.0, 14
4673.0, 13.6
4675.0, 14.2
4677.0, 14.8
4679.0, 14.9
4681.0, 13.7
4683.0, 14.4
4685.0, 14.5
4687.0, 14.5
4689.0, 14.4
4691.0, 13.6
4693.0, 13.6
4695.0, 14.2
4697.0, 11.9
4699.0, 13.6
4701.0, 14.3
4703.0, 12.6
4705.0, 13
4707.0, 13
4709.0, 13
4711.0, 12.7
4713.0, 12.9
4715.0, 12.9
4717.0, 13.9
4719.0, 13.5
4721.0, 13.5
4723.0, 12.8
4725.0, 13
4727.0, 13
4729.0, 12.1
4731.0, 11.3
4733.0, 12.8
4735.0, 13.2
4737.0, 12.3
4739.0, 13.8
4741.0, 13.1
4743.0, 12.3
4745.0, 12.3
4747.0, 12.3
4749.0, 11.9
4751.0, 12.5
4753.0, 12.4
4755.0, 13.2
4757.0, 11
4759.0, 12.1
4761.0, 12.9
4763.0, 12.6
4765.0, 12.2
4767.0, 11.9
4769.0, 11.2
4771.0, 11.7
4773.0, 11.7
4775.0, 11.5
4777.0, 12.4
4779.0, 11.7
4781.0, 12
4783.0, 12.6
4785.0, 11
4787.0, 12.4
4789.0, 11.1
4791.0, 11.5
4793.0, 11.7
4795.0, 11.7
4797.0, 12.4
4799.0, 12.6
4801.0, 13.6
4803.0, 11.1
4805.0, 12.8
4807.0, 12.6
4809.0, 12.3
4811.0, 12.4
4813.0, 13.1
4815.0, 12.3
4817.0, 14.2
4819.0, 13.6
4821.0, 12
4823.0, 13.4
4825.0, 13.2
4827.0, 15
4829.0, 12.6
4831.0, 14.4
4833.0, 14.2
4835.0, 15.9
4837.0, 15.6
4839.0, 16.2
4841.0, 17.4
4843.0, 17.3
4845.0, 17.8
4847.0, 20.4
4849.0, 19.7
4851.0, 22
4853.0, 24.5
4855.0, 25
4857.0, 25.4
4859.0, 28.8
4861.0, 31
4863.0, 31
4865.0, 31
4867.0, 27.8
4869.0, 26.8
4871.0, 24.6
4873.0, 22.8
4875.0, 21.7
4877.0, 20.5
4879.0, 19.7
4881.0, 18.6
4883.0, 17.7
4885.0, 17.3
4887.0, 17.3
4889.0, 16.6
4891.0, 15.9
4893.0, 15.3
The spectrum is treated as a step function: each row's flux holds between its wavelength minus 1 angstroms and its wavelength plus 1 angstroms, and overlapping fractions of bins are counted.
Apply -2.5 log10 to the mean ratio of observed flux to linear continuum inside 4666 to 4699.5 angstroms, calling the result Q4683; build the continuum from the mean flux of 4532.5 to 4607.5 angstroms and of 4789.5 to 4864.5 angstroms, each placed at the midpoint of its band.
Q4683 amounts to 0.13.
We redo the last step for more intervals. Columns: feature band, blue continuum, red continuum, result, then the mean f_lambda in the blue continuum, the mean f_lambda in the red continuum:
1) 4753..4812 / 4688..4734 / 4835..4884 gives 0.41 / 13.1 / 22.5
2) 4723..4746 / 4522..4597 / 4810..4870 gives 0.38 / 15.9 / 19.1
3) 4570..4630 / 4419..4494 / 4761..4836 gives -0.14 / 14.5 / 12.6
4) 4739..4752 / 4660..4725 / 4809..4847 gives 0.13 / 13.9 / 14.6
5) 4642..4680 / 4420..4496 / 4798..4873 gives 0.11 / 14.5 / 18.3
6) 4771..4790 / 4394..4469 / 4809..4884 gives 0.49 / 14.3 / 19.4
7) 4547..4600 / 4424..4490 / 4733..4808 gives -0.17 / 14.4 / 12.2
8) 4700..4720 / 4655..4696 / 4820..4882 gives 0.19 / 14.5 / 20.5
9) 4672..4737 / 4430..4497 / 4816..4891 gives 0.30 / 14.5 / 19.8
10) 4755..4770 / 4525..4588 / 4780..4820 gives 0.07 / 16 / 12.3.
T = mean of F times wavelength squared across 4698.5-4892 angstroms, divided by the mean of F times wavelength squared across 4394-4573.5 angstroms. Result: 1.2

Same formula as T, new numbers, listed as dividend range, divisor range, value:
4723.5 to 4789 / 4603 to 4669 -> 0.84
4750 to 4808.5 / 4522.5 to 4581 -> 0.83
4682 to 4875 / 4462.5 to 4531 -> 1.09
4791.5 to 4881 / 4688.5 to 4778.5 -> 1.49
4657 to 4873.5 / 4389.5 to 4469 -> 1.20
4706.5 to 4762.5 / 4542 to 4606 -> 0.87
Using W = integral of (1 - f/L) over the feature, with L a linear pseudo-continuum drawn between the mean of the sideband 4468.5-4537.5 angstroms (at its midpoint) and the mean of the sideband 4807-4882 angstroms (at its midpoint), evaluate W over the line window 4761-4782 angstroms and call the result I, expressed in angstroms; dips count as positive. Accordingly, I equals 7.4 angstroms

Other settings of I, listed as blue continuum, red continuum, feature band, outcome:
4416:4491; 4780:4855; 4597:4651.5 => -3.76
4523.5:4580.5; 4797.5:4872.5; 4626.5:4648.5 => 1.06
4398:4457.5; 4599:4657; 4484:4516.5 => -1.60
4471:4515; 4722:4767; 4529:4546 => -0.88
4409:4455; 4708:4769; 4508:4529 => -3.93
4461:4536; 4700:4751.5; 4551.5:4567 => -1.53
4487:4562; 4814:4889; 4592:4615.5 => 2.78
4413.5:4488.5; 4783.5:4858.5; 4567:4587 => -1.57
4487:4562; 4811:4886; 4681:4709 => 6.51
